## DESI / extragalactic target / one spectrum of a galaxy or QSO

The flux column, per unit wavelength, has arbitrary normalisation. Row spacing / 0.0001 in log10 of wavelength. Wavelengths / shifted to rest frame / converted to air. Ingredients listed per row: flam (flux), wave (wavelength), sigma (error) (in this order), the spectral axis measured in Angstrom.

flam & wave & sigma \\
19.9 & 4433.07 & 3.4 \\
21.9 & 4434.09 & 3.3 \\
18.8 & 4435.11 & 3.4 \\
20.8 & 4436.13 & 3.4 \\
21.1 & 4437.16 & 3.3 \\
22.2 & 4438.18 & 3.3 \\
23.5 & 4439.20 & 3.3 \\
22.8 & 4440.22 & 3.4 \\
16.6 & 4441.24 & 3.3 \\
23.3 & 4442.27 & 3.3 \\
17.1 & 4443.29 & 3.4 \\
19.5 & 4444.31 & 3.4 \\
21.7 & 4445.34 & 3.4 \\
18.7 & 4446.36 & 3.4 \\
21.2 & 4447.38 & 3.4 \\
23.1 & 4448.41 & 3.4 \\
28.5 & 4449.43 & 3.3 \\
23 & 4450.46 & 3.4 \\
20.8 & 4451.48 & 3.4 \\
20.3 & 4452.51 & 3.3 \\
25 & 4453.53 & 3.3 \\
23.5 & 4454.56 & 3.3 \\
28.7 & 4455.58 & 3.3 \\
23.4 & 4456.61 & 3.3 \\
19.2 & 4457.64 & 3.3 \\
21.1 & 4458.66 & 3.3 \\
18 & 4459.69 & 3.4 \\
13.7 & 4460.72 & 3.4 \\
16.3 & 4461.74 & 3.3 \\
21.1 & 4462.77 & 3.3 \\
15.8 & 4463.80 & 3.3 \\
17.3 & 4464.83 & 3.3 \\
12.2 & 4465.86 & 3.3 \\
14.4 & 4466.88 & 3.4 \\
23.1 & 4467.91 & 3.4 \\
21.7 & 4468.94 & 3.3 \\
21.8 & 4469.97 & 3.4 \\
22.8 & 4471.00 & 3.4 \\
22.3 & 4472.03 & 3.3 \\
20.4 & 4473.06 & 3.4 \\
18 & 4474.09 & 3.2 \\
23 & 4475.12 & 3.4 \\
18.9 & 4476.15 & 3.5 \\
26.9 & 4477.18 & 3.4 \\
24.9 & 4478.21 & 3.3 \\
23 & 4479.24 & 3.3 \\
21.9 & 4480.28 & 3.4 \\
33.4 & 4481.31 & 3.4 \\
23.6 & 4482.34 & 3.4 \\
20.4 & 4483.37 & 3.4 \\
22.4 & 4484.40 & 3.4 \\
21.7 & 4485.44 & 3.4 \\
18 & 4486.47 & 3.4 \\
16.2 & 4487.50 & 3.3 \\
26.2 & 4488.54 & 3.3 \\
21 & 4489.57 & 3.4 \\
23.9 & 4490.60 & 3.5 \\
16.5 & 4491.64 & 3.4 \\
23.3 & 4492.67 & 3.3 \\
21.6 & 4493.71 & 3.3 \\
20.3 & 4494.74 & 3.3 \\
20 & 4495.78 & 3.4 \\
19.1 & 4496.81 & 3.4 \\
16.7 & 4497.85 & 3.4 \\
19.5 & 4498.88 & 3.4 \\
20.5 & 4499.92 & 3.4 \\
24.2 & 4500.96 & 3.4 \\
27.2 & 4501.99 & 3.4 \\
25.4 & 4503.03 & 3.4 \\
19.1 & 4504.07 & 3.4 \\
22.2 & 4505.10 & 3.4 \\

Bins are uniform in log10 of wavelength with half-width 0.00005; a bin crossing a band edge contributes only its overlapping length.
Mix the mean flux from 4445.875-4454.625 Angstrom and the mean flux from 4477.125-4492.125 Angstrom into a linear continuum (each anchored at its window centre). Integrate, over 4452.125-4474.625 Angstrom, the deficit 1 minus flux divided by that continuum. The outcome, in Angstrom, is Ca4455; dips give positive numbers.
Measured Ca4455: 2.6 Angstrom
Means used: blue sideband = 22.6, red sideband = 22.5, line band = 20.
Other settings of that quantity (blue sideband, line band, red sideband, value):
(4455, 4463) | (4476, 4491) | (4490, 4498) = -1.9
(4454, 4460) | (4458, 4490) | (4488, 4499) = 1.4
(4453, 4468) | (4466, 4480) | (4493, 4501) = -1.2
